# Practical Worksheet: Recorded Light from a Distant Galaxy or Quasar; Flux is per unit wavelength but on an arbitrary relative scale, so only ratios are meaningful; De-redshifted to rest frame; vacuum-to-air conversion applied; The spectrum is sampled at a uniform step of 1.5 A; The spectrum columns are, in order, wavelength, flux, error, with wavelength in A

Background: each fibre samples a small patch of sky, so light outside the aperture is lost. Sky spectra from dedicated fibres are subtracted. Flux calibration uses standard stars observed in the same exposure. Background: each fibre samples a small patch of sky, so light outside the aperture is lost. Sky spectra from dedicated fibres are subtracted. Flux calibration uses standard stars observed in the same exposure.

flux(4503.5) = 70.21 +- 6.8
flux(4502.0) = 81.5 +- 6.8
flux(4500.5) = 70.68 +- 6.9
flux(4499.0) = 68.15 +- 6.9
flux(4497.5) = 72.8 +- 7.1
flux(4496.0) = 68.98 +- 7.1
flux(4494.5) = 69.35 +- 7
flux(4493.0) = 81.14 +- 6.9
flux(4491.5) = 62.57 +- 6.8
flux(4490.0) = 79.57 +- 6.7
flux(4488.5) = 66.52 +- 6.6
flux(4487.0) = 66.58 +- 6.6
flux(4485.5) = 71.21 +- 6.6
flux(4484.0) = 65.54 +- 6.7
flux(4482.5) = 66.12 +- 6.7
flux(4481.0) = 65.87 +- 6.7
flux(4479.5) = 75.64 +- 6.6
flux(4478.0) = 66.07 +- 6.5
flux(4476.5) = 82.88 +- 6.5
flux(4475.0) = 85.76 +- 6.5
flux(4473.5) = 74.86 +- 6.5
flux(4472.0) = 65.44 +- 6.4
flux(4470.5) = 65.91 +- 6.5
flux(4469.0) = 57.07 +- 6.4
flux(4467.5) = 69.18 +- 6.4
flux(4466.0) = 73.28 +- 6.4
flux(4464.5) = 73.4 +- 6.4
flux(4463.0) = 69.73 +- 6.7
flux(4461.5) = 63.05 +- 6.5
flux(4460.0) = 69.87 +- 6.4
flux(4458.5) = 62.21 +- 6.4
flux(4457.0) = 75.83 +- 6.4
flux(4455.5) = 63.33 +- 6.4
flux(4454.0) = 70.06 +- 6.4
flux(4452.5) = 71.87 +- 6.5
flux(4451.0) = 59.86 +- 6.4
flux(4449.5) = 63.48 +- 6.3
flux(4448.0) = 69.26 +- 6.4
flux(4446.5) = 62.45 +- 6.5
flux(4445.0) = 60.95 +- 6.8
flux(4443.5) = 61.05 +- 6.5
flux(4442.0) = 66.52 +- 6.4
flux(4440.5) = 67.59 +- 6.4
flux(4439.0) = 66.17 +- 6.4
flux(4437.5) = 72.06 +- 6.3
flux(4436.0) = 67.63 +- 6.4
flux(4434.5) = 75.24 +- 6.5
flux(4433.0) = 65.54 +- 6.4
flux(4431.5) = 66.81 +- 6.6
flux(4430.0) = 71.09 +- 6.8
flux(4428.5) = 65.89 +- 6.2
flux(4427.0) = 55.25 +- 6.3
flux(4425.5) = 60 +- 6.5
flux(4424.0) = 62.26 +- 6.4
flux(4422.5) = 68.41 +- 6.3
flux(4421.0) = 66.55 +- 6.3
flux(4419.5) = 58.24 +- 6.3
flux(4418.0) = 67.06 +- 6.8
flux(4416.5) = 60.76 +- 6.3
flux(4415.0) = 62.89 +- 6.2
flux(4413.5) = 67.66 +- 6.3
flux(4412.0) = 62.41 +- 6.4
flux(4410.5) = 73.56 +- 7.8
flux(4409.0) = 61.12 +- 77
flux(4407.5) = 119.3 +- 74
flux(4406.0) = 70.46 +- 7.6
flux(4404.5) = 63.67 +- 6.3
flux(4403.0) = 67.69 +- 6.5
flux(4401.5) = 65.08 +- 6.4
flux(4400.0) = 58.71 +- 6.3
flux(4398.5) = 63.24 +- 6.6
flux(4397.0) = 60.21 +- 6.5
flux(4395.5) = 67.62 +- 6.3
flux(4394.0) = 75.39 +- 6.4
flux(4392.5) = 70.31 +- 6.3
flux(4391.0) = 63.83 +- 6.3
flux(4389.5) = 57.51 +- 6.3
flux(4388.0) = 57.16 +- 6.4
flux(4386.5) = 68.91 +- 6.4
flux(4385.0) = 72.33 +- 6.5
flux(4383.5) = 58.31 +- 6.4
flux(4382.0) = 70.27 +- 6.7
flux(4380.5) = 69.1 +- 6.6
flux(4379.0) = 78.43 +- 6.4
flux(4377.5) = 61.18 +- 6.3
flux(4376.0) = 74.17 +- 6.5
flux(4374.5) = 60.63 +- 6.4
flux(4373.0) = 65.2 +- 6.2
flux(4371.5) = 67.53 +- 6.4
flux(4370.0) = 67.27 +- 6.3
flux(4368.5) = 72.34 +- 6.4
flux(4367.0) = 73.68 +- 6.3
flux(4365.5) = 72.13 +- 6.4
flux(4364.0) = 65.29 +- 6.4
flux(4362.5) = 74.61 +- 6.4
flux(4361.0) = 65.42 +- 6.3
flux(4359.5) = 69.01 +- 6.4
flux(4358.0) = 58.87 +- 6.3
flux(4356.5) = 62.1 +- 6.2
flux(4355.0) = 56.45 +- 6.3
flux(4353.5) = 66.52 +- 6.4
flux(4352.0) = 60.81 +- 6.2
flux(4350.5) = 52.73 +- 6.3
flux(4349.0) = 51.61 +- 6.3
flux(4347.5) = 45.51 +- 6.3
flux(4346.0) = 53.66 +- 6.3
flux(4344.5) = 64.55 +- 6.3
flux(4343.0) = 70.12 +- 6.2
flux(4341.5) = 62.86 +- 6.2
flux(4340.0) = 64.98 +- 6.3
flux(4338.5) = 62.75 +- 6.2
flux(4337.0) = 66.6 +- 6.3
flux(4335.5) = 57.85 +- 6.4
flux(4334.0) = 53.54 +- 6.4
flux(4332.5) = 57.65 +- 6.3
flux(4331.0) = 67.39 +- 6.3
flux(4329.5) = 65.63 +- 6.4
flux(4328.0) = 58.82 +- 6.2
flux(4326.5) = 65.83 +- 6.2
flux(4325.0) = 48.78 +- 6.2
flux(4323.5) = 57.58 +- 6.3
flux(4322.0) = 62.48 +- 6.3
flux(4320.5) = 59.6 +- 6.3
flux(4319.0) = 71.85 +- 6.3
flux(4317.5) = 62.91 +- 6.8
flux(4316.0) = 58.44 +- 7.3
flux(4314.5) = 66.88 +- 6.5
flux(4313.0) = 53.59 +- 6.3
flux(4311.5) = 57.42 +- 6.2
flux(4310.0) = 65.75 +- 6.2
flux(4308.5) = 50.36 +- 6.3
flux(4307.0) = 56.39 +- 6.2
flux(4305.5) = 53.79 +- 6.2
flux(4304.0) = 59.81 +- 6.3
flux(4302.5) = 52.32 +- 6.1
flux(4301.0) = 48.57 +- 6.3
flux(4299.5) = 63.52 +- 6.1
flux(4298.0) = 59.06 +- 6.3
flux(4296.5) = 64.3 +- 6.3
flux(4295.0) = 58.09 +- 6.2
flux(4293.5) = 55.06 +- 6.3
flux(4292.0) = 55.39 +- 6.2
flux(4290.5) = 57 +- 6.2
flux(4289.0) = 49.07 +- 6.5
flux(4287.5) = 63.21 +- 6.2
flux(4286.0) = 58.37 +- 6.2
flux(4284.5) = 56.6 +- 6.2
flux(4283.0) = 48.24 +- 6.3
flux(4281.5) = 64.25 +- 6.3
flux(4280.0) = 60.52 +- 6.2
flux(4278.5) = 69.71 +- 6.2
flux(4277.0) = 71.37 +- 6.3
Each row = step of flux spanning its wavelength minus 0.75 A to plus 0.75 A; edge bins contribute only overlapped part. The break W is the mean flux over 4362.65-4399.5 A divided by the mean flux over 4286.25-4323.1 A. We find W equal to 1.15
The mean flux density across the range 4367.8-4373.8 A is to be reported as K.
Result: 68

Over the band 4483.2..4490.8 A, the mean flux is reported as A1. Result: 69.8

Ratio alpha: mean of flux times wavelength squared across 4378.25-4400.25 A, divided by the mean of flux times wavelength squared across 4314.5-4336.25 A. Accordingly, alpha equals 1.1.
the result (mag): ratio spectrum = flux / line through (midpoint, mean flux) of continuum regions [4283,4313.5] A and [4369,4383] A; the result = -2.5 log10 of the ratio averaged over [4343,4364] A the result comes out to 0.072 mag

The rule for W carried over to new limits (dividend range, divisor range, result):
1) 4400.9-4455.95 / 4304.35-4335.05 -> 1.12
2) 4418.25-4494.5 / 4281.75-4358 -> 1.15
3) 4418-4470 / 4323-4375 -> 1.06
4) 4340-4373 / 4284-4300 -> 1.09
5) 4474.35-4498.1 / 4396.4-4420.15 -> 1.06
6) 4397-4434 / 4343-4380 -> 1.04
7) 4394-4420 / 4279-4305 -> 1.18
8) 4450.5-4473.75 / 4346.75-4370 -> 1.07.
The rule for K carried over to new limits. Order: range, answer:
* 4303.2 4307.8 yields 56.5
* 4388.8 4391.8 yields 60.9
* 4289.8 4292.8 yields 56.2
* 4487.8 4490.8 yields 73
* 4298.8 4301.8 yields 55.9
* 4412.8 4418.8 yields 64.5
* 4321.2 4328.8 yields 58.7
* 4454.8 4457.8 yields 69.6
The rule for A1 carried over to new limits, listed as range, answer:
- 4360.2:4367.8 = 70.2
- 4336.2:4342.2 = 64.3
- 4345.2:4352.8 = 53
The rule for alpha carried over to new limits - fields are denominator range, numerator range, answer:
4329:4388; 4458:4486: 1.14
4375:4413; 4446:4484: 1.04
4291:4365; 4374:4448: 1.15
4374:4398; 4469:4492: 1.10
